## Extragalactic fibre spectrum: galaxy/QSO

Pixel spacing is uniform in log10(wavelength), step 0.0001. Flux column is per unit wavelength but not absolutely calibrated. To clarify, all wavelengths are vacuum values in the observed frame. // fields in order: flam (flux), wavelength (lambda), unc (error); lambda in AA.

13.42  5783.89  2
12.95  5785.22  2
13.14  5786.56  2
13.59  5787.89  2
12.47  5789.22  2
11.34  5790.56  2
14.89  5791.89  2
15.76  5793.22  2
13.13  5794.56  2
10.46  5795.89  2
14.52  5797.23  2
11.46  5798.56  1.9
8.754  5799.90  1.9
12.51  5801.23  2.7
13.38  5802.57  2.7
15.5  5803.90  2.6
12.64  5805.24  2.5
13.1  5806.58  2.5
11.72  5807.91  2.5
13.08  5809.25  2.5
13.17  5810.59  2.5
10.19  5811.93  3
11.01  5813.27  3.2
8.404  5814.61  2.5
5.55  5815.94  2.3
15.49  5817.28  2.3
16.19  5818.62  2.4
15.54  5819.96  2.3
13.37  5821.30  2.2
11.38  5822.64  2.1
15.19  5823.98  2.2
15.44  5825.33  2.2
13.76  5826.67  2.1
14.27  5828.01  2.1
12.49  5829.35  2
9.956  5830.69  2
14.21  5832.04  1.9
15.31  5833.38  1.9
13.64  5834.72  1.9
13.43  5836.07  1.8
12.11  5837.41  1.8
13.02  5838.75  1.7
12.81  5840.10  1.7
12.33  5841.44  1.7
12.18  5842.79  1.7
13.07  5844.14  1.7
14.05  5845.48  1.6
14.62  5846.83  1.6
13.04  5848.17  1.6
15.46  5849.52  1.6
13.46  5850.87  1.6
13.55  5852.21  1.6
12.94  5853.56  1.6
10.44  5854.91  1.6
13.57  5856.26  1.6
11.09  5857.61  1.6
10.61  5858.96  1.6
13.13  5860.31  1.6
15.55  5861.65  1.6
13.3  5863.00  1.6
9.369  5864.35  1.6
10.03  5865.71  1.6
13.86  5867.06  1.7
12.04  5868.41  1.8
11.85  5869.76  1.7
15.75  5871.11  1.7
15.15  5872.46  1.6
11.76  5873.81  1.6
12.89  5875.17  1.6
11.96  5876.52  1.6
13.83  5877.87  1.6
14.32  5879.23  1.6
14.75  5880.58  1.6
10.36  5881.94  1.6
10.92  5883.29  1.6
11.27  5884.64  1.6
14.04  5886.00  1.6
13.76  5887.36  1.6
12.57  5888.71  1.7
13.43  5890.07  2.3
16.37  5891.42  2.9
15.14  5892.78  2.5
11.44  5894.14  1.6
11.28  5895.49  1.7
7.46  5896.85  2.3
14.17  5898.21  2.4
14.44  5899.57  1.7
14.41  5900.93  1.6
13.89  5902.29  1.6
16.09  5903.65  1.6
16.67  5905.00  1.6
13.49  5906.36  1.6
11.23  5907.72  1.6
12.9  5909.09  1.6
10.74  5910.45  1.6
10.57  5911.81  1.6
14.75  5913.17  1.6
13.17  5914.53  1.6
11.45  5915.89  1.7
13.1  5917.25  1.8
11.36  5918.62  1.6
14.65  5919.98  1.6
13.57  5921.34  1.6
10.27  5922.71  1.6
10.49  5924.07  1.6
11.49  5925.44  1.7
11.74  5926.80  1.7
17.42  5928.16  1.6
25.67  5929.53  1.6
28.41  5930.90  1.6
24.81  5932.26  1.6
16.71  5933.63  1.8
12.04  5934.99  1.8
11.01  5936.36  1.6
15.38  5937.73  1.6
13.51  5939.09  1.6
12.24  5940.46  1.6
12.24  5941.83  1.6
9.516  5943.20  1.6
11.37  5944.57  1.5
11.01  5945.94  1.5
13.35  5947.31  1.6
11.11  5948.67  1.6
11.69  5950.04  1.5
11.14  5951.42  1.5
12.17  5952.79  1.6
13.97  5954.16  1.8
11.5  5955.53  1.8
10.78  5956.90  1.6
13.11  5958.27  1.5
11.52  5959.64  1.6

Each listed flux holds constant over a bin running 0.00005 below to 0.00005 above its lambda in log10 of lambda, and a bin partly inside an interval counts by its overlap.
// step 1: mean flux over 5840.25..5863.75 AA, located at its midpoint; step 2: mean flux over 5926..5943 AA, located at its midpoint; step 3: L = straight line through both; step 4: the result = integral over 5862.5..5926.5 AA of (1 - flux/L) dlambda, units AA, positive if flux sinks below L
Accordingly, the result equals 8.7 AA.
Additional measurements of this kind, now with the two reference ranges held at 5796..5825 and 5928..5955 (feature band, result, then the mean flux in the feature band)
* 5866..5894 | 0.85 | 13.2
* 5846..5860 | 0.30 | 12.9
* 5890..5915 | 1.37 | 13.2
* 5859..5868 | 0.65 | 12.4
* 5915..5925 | 1.51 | 12.1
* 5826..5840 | -0.38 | 13.2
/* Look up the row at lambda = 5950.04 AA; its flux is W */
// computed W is 11.69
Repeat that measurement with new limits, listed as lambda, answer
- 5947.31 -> 13.35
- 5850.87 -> 13.46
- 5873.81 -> 11.76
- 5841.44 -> 12.33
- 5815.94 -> 5.55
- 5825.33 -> 15.44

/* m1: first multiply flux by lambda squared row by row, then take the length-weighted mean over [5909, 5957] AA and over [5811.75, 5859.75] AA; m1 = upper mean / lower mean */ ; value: 1.09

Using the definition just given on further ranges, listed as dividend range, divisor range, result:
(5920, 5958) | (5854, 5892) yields 1.11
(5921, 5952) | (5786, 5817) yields 1.22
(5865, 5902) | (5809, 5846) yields 1.02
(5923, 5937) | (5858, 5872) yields 1.37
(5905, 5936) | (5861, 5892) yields 1.14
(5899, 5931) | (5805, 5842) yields 1.13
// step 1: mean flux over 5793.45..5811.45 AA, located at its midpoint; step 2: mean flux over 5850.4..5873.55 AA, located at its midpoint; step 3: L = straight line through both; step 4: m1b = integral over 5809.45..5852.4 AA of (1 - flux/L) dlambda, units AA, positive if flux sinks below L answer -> -1.4 AA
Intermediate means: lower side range 12.6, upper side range 12.7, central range 13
